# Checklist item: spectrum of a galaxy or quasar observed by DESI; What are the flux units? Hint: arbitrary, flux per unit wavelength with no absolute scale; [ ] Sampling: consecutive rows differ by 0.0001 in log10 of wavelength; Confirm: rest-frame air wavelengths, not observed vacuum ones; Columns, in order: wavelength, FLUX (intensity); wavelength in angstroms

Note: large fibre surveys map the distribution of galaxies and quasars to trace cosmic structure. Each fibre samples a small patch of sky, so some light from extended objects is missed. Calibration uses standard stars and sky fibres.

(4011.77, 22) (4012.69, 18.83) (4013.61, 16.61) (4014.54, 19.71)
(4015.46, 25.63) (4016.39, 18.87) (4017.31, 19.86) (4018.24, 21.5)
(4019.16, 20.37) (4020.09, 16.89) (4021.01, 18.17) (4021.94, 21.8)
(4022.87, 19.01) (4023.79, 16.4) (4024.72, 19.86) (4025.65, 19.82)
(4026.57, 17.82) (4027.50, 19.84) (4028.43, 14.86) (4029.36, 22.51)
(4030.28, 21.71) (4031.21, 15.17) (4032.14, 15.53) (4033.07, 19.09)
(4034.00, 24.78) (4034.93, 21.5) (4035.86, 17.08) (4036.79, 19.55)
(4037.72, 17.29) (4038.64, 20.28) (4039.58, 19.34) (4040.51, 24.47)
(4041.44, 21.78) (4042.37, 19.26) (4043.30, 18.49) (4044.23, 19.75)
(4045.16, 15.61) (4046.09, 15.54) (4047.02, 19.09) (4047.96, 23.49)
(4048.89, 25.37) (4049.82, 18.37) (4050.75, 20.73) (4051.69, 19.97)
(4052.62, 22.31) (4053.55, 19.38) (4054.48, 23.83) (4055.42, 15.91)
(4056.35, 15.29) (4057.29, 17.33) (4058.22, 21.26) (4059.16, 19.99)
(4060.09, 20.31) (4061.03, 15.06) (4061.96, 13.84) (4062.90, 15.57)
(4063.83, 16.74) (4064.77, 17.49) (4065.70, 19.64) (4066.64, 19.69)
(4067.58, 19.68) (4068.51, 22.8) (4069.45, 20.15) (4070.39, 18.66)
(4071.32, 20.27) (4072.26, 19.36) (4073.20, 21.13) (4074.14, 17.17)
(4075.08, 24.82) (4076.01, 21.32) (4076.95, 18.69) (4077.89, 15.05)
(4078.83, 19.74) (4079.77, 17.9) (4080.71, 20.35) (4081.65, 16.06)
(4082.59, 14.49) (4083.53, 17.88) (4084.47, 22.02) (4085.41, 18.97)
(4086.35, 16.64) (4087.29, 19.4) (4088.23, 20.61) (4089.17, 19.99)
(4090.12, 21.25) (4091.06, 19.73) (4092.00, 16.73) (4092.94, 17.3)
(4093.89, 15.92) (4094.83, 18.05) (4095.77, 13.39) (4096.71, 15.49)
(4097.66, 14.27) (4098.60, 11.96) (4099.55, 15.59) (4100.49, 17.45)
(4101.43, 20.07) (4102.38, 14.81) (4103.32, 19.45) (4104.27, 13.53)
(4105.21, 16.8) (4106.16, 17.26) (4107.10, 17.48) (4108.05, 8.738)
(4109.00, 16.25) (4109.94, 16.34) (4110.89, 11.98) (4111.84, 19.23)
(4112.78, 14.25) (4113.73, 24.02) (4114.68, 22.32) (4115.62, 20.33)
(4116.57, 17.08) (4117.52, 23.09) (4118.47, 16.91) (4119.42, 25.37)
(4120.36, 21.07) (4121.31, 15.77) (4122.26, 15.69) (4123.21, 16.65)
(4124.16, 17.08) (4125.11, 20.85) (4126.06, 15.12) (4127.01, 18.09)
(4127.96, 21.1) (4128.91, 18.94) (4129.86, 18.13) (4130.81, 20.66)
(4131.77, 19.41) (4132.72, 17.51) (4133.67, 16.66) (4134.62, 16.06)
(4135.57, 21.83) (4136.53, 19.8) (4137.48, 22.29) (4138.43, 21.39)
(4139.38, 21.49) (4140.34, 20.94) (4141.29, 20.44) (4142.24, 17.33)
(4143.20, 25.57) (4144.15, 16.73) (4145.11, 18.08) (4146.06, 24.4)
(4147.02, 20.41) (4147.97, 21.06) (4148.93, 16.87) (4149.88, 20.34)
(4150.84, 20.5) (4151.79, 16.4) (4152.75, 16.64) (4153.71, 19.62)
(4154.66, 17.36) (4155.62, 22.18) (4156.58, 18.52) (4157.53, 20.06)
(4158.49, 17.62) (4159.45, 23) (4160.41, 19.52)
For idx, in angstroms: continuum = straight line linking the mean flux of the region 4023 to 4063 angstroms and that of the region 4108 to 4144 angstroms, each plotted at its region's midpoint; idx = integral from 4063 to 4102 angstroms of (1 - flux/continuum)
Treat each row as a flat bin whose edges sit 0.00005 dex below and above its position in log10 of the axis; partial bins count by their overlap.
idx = 1.5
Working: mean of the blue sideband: 19.2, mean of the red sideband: 18.9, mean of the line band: 18.4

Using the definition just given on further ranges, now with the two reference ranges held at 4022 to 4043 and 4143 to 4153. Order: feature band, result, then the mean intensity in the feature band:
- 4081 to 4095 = 0.8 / 18.4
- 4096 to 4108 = 2.3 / 15.9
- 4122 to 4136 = 0.9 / 18.3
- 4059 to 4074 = 0.6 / 18.7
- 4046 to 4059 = -0.3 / 20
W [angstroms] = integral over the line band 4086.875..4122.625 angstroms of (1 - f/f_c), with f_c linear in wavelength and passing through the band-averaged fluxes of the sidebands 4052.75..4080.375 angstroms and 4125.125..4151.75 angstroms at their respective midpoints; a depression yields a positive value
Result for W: 3.4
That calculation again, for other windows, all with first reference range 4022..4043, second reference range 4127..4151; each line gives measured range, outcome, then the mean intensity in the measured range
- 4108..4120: 0.8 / 18.5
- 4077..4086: 0.7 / 18.1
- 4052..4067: 0.9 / 18.4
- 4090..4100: 1.8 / 16.2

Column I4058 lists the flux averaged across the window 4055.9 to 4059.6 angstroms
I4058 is 18.4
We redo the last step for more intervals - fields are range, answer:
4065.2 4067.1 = 19.6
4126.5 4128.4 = 19.5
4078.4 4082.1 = 18.5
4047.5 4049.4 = 24.3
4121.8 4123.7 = 16.2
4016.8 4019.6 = 20.6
